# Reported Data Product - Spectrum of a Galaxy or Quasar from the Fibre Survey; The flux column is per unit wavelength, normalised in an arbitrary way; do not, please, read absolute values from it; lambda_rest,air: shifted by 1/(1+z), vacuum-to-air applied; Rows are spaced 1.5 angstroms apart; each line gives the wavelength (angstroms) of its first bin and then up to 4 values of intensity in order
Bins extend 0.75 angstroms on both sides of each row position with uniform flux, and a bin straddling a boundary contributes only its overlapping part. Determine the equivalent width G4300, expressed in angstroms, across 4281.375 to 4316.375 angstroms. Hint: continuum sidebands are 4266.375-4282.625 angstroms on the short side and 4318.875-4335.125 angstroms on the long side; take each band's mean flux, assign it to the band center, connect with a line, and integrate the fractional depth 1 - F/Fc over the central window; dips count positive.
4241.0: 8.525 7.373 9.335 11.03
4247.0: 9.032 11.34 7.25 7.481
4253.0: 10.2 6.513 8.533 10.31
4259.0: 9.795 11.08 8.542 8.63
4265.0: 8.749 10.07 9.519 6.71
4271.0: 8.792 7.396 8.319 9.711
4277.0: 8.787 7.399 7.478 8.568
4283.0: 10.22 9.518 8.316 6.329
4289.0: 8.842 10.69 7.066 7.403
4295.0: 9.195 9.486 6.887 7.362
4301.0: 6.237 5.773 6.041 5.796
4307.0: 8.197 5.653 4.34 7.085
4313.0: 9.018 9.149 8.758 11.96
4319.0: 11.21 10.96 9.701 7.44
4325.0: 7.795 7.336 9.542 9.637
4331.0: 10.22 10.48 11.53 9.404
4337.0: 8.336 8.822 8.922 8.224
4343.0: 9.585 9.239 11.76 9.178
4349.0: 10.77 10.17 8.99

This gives 4.7 angstroms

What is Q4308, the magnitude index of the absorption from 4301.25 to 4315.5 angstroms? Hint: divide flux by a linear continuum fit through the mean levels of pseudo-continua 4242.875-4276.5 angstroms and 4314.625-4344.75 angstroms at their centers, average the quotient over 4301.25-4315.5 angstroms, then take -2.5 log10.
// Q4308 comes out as 0.34 mag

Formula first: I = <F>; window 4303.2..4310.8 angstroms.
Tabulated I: 6.01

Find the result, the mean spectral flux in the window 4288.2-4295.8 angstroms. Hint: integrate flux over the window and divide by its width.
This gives 8.63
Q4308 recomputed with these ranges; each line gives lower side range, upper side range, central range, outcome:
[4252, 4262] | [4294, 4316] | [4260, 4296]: -0.033 mag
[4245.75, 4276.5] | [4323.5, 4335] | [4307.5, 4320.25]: 0.096 mag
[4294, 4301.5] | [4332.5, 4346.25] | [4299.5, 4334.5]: 0.037 mag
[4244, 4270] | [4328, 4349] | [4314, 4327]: 0.017 mag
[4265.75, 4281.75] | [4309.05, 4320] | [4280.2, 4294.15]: 0.003 mag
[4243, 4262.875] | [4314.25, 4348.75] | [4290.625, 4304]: 0.247 mag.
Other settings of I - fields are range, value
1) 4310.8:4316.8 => 8.54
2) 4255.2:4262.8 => 9.62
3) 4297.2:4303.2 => 6.6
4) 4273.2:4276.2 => 8.98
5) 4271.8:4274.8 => 7.9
